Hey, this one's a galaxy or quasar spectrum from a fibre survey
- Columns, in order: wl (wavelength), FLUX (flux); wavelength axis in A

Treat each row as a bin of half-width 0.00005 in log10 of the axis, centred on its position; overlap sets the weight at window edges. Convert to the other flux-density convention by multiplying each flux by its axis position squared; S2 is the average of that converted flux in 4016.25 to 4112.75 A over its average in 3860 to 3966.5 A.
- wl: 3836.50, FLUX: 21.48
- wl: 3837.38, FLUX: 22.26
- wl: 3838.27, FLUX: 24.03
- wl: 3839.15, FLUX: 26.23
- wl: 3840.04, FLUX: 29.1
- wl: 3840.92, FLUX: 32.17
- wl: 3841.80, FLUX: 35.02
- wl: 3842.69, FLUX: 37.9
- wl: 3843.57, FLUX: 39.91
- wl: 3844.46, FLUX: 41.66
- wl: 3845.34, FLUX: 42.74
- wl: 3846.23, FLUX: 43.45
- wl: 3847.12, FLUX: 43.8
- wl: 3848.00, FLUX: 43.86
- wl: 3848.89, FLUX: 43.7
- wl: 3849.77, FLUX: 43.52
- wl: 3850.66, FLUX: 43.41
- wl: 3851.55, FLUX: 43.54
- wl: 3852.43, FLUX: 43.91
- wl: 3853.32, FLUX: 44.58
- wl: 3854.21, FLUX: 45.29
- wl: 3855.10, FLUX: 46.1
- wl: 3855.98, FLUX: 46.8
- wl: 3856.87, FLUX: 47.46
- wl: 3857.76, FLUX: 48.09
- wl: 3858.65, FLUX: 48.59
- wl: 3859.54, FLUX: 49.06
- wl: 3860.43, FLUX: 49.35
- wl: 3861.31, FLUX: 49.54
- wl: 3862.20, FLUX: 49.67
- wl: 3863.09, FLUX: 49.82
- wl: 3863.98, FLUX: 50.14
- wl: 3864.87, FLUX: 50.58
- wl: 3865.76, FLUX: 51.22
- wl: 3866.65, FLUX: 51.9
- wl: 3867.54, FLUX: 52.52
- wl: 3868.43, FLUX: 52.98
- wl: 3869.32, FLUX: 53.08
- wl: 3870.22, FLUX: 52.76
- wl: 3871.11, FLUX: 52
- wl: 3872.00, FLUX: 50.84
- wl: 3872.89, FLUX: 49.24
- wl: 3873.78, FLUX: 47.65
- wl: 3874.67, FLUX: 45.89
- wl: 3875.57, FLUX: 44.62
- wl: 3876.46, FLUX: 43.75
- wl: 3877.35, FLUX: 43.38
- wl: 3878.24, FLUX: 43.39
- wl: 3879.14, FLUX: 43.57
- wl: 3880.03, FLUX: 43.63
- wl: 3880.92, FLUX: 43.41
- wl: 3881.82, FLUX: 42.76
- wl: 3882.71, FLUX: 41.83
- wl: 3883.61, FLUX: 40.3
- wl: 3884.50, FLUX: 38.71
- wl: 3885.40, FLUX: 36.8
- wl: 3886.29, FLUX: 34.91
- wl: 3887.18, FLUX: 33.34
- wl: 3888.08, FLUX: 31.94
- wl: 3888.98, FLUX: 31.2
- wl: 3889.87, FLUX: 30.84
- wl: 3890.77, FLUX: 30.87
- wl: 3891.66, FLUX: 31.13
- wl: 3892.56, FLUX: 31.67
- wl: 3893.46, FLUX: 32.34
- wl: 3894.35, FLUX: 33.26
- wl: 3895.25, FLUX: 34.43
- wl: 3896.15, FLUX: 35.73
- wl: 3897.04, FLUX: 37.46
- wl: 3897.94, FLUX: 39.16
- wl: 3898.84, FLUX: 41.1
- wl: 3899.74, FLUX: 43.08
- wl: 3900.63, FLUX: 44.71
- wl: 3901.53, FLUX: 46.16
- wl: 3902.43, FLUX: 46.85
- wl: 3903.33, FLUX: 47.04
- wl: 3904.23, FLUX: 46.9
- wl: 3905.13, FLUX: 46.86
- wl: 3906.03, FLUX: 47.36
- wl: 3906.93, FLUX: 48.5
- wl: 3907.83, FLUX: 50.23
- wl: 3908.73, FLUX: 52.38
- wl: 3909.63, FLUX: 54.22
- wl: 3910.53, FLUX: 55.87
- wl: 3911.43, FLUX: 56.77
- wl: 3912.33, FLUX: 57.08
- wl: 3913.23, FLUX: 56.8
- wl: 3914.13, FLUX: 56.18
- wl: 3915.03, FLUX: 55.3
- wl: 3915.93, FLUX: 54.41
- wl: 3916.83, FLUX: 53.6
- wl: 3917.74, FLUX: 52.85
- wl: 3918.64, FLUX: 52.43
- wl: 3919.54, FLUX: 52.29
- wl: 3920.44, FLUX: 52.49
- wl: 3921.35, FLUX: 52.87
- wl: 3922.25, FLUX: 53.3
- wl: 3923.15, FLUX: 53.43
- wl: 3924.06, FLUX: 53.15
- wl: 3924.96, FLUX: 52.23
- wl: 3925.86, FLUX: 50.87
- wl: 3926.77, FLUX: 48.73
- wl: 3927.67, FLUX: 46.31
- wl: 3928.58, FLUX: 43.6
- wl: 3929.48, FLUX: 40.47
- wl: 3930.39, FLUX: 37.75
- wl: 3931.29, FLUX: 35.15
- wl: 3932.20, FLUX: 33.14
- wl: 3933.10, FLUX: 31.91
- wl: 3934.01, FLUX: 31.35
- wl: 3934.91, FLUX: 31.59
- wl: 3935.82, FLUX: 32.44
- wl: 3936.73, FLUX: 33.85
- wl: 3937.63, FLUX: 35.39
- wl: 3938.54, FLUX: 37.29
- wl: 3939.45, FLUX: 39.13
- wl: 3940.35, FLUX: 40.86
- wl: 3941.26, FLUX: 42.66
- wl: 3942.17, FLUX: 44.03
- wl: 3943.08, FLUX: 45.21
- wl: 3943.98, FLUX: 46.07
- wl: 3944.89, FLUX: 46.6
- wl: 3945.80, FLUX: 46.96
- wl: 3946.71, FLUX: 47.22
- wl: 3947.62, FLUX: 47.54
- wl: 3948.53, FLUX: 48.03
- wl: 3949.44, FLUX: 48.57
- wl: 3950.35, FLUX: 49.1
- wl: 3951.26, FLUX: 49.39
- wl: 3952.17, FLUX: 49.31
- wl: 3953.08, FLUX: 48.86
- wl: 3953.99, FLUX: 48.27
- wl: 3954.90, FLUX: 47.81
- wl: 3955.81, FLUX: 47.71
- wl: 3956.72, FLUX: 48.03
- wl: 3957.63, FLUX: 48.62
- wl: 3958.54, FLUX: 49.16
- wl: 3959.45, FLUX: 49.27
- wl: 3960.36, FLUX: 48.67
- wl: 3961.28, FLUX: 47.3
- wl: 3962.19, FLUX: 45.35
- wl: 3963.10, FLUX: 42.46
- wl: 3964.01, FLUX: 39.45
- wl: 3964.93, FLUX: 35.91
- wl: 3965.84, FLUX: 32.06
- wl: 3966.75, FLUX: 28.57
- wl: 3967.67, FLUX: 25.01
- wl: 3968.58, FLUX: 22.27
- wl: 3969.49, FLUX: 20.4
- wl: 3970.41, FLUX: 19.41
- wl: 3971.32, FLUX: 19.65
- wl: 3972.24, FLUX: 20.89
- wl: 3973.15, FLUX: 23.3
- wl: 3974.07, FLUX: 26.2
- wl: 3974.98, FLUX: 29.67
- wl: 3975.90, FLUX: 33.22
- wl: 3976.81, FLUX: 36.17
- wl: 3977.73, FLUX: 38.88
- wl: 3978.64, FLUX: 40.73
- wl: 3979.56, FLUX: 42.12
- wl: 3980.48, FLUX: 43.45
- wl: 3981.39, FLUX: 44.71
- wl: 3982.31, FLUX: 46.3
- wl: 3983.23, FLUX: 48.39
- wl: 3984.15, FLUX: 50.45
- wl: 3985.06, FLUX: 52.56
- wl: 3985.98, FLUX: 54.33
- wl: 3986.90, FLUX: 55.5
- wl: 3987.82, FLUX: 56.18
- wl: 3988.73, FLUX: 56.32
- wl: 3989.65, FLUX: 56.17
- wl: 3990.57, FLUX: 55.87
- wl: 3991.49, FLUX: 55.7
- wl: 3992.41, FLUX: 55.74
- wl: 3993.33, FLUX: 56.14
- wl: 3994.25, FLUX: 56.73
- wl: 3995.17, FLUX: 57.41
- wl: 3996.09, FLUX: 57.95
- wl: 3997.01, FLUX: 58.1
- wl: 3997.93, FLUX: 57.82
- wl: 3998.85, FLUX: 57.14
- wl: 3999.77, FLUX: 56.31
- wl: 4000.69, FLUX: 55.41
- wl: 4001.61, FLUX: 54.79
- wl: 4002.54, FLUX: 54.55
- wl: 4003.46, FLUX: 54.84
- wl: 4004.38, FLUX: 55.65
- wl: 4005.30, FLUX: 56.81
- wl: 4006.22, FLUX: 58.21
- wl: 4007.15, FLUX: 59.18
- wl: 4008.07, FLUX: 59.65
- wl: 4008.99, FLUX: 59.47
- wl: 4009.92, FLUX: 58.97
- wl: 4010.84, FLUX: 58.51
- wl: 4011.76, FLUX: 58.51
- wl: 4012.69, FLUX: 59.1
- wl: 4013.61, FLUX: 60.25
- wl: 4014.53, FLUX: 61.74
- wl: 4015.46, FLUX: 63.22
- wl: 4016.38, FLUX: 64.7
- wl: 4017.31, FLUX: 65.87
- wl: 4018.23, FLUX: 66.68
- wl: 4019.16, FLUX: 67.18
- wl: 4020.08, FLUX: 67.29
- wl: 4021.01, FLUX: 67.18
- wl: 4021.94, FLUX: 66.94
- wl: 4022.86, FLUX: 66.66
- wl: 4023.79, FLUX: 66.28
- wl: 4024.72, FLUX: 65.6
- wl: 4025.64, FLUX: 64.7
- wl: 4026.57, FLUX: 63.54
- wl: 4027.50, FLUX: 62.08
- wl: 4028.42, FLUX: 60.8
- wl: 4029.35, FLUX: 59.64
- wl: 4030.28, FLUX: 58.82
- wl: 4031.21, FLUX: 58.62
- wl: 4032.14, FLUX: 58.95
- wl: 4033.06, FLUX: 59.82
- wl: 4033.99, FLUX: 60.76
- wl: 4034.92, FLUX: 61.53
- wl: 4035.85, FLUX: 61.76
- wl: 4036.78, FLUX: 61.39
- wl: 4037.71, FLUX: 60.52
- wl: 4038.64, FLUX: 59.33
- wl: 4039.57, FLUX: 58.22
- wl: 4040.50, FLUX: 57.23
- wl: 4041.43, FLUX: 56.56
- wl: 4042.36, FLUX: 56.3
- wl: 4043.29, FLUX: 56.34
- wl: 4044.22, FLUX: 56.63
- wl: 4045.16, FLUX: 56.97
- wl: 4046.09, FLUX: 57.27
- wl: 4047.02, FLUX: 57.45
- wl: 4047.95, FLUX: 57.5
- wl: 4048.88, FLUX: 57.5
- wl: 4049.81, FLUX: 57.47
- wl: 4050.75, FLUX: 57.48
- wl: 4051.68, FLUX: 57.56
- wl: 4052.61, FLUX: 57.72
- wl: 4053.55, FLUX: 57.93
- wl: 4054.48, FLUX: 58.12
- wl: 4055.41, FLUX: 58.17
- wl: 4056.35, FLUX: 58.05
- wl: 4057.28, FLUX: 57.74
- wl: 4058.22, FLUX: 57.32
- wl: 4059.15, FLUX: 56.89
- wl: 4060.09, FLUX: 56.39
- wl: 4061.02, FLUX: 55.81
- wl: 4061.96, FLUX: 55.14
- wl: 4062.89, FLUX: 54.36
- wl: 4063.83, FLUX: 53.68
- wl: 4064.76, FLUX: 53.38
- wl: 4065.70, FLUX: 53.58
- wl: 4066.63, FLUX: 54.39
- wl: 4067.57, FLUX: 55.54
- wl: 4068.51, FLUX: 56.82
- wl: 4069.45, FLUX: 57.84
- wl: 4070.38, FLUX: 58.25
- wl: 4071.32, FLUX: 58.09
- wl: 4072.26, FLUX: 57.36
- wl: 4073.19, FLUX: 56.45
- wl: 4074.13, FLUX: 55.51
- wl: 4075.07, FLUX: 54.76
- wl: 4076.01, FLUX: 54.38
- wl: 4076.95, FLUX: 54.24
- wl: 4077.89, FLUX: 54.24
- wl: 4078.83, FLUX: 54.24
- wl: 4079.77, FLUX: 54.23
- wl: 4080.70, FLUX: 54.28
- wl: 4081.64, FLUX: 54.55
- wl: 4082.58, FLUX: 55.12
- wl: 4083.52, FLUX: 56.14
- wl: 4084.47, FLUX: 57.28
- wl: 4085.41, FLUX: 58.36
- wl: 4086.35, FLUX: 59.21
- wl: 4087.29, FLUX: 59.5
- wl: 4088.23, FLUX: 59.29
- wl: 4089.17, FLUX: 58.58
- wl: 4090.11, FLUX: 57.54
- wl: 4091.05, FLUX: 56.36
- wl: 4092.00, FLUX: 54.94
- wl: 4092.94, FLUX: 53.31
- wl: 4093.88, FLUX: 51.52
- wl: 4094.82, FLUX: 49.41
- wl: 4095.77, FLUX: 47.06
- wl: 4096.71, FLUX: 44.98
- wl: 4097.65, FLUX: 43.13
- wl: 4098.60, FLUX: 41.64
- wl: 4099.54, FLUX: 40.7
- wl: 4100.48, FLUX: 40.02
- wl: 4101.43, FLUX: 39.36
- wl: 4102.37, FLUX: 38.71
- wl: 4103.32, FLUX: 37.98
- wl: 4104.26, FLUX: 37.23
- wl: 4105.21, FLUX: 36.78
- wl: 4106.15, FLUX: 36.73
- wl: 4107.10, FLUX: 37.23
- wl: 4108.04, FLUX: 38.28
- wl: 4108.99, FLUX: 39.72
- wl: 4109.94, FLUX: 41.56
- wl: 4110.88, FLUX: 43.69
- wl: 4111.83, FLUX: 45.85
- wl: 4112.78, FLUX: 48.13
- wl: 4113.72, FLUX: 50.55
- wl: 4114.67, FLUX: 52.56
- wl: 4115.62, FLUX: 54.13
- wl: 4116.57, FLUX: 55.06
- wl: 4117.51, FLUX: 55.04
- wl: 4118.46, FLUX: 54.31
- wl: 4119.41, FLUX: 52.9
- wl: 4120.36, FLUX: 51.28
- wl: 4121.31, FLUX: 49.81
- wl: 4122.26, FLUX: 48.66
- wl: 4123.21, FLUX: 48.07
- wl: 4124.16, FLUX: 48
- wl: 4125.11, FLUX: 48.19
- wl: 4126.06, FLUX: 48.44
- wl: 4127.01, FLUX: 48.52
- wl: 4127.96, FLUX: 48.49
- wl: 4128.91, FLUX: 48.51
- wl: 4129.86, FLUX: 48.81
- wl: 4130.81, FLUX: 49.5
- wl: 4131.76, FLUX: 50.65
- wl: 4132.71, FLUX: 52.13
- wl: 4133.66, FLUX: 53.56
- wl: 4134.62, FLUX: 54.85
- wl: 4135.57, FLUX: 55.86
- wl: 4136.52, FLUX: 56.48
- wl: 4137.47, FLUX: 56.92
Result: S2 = 1.32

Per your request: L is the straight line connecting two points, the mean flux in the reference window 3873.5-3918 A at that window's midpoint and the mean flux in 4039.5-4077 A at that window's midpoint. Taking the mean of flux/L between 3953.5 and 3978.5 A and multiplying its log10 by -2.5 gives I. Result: 0.332 mag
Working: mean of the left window 43.6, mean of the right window 56.5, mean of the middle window 36.1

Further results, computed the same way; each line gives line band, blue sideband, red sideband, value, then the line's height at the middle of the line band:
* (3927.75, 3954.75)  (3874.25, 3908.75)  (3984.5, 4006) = 0.15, 47.9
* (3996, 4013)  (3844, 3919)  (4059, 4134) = -0.18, 48.5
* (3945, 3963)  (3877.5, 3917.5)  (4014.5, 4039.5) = 0.08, 51.9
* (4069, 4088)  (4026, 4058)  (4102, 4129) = -0.07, 52.6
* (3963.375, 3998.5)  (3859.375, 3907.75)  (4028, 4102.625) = 0.18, 49.8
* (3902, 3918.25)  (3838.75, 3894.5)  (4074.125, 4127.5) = -0.18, 44.1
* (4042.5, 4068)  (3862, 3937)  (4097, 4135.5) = -0.22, 46.1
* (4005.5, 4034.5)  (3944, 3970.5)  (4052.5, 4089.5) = -0.23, 50.2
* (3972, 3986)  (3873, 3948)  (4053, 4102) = 0.22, 47.9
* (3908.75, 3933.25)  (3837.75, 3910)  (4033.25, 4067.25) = -0.07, 46.8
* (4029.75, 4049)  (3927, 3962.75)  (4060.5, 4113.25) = -0.21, 48.2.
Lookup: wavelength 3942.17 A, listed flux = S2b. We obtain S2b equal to 44.03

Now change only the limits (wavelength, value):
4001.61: 54.79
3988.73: 56.32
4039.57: 58.22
